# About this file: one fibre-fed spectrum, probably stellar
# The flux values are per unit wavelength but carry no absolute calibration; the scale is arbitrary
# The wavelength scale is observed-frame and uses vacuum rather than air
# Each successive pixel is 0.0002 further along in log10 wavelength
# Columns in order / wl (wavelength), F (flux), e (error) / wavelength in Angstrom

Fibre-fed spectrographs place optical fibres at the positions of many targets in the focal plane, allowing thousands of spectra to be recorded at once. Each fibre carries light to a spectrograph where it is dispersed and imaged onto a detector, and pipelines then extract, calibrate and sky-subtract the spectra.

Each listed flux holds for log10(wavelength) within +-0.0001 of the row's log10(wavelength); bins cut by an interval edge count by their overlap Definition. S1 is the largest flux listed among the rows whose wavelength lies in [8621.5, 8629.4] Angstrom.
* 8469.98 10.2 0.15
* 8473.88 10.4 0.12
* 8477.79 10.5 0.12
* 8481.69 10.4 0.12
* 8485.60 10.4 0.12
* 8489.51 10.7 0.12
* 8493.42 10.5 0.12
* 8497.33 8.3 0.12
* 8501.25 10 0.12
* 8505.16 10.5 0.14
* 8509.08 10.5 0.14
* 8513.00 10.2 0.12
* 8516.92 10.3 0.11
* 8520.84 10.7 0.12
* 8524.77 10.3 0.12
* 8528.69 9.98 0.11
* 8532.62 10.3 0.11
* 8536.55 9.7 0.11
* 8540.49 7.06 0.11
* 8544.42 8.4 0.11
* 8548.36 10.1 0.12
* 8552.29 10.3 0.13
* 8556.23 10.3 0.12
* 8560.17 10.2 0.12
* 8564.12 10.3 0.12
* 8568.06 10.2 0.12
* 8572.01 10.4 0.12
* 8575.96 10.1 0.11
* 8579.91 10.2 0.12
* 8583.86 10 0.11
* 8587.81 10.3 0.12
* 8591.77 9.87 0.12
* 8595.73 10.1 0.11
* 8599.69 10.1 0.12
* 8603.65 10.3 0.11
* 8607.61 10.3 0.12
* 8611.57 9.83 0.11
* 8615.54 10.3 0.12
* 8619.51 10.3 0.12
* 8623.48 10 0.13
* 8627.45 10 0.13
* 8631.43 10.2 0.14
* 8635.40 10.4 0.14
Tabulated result 10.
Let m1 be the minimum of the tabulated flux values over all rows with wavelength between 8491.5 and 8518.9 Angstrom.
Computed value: 8.3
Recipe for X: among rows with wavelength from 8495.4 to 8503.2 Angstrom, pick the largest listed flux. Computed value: 10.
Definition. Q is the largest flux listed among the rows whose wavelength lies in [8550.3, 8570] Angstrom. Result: 10.3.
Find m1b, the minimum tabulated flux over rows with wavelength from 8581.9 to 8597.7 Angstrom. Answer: 9.87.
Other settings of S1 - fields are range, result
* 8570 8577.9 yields 10.4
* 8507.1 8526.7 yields 10.7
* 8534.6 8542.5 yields 9.7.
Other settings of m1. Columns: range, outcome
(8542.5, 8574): 8.4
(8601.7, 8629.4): 9.83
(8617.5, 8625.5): 10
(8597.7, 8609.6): 10.1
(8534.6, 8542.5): 7.06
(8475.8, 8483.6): 10.4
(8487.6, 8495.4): 10.5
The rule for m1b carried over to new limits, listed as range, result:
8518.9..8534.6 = 9.98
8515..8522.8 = 10.3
